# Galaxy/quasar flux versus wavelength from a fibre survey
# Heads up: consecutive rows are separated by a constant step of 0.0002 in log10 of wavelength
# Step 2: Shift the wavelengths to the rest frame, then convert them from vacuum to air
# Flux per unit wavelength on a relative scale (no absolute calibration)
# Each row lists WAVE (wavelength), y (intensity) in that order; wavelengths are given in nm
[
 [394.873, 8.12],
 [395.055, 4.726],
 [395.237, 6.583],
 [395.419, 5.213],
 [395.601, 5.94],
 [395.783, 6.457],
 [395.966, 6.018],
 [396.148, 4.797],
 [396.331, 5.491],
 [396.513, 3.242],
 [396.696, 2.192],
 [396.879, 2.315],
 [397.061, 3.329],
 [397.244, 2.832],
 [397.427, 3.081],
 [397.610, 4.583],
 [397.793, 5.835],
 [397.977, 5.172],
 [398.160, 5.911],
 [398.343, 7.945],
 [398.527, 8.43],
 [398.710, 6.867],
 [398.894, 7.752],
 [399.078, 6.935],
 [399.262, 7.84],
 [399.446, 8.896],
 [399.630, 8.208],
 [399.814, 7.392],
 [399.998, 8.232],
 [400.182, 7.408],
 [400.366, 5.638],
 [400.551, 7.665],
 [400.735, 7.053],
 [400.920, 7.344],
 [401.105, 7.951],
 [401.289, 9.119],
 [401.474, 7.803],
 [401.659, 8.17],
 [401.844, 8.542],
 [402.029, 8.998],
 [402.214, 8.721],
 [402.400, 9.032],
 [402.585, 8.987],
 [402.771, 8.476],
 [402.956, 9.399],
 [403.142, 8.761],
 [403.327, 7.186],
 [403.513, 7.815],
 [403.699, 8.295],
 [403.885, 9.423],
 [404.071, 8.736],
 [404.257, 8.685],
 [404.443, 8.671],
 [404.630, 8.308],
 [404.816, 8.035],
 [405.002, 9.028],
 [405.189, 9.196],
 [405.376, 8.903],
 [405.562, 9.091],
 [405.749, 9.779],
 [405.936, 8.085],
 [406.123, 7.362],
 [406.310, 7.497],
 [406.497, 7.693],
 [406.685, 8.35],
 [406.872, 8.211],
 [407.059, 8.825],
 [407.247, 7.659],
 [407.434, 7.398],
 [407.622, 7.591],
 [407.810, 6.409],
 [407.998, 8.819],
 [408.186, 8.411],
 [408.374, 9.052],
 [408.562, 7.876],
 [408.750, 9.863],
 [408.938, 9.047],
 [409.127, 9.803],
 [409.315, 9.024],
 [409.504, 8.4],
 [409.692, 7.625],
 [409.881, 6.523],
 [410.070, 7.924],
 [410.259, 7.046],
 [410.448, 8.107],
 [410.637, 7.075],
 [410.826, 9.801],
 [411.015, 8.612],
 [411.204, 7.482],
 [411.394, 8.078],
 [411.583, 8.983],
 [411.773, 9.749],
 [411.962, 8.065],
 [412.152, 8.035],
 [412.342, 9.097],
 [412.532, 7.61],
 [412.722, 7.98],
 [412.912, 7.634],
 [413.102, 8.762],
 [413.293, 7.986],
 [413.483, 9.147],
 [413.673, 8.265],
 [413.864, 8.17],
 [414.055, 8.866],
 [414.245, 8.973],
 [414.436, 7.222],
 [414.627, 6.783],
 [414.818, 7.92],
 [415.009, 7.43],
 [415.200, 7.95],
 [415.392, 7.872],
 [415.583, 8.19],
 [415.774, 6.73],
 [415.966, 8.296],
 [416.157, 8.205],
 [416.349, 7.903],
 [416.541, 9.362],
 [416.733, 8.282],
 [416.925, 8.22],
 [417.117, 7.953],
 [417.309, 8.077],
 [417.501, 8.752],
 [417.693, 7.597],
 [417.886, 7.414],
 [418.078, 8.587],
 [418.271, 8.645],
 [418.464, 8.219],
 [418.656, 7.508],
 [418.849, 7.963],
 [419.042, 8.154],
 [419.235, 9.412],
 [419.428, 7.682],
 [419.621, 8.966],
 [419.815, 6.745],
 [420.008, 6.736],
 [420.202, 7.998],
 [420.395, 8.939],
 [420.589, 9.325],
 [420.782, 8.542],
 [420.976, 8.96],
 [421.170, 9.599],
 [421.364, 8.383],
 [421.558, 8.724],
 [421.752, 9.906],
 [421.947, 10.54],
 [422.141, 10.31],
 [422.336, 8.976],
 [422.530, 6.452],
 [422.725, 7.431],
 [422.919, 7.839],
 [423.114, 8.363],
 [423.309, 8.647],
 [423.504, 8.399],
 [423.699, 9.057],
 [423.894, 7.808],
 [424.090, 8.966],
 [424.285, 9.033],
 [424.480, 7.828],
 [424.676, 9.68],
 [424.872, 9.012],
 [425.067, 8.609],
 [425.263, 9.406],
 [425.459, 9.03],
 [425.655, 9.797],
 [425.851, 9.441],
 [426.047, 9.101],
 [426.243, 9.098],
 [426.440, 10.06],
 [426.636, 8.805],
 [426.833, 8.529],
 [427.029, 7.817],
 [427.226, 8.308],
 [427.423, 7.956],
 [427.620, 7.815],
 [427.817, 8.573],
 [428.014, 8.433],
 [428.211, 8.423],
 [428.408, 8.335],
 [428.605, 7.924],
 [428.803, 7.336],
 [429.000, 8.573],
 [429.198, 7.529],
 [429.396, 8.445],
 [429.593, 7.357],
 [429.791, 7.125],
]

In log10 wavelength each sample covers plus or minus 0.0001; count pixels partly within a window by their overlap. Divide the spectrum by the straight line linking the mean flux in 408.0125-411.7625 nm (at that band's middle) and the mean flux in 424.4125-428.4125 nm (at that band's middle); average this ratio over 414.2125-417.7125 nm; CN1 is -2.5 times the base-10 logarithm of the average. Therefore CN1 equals 0.07 mag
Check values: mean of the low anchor 8.4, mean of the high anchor 8.78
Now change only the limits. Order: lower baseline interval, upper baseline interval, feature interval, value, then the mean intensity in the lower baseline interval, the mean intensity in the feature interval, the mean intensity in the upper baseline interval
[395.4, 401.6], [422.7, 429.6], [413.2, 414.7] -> -0.09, 6.23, 8.2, 8.55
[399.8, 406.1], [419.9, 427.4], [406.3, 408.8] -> 0.04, 8.35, 8.11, 8.76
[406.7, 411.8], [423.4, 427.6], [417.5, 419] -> 0.07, 8.26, 8.05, 8.82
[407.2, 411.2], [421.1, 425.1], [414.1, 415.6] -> 0.08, 8.19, 7.81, 8.74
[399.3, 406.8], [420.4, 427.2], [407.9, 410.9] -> 0.01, 8.3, 8.39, 8.86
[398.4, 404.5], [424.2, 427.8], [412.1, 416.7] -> 0.05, 8.13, 8.1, 8.84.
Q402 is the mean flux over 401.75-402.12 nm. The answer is 8.77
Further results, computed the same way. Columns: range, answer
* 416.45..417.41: 8.38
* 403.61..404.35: 8.79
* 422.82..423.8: 8.46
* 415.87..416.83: 8.41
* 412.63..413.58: 8.31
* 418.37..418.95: 7.9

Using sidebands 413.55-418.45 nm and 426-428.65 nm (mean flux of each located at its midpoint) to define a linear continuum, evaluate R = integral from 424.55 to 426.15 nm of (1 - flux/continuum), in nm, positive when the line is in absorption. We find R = -0.15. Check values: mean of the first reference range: 8.07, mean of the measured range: 9.23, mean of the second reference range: 8.51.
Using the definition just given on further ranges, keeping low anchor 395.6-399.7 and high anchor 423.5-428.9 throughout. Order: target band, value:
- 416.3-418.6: -0.151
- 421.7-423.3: -0.081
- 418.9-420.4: -0.010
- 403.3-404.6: -0.443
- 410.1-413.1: -0.470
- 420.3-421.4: -0.121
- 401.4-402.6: -0.491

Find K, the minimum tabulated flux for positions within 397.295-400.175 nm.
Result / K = 3.081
